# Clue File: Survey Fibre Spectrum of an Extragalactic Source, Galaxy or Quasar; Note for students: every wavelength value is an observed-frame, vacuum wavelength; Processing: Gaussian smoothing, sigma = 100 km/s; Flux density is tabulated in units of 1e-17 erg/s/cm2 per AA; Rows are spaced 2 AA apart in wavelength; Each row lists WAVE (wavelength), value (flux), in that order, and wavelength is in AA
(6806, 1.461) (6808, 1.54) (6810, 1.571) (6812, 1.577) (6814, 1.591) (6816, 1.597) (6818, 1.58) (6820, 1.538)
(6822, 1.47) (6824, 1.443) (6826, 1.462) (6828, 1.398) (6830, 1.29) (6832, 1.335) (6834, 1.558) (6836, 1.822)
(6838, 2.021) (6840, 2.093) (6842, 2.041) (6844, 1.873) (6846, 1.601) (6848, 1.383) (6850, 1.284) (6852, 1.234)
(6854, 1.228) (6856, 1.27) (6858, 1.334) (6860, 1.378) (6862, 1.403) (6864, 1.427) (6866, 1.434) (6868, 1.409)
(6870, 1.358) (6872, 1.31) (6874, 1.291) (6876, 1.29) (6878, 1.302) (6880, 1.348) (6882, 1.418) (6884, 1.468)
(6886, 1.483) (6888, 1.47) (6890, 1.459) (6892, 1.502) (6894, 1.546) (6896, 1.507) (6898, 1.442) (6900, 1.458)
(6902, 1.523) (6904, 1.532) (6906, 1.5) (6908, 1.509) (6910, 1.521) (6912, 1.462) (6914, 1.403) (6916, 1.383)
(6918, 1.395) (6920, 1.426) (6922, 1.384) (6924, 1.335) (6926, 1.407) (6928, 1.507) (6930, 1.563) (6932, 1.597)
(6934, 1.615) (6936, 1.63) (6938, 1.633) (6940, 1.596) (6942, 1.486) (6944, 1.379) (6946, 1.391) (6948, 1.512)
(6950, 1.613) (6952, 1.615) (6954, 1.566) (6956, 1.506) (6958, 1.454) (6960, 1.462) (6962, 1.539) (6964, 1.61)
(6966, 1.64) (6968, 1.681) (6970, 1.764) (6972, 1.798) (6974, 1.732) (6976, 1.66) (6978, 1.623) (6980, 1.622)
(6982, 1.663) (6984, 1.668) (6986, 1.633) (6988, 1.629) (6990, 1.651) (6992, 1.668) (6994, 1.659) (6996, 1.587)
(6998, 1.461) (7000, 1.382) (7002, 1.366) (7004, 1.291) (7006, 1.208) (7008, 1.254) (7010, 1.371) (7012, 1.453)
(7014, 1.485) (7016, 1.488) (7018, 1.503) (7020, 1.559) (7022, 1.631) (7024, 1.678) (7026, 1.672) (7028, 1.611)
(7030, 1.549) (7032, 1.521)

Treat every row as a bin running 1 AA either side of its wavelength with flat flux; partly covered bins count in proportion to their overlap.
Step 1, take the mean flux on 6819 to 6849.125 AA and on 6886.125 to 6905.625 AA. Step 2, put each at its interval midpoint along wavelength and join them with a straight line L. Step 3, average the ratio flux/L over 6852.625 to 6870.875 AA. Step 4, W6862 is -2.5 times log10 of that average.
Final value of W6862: 0.153 mag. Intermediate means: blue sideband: 1.62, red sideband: 1.49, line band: 1.36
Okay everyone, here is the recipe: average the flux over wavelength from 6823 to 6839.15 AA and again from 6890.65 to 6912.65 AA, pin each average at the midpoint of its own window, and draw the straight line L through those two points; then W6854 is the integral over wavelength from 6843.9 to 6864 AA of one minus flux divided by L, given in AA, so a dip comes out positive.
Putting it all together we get 2.0 AA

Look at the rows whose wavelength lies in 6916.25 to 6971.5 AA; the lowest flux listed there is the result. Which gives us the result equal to 1.335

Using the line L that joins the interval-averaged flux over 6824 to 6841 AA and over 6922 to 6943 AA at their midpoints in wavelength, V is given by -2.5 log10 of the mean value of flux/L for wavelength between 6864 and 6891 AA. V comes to 0.14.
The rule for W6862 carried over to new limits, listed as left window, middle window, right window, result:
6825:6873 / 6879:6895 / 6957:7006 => 0.045 mag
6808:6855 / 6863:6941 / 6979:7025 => 0.063 mag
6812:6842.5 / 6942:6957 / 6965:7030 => 0.047 mag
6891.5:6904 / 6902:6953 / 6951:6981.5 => 0.039 mag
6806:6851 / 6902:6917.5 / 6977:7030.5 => 0.064 mag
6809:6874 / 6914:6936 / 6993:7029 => 0.020 mag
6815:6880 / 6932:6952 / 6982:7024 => -0.036 mag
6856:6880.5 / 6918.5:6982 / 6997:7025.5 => -0.114 mag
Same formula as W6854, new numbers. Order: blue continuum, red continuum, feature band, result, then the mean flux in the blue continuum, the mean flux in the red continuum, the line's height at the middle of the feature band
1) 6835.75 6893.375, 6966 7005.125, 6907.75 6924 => 1.1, 1.48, 1.61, 1.53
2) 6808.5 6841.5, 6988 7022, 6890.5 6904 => 0.4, 1.59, 1.47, 1.54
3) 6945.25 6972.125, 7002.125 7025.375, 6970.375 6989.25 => -1.8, 1.58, 1.45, 1.53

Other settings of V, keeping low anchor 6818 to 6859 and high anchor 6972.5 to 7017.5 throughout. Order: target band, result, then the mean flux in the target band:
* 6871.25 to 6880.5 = 0.17 mag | 1.31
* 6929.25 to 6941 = -0.05 mag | 1.61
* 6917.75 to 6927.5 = 0.10 mag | 1.4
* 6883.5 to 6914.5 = 0.03 mag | 1.49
